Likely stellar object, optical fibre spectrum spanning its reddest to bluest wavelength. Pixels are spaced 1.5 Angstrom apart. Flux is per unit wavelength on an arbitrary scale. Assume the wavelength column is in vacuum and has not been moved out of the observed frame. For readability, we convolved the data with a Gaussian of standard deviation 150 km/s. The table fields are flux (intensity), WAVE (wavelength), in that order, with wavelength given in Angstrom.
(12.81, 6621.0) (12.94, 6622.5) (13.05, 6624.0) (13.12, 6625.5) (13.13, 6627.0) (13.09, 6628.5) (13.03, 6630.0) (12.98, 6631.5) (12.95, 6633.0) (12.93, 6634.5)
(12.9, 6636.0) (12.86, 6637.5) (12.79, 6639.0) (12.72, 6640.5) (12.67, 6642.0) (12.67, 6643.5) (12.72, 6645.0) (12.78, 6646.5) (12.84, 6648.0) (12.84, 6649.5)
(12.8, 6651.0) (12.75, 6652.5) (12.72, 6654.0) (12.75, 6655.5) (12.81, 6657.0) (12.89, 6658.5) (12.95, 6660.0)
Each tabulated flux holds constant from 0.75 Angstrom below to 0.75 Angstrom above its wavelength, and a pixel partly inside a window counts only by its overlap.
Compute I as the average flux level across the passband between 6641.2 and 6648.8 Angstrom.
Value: 12.7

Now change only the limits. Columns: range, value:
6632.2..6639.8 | 12.9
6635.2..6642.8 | 12.8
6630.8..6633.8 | 13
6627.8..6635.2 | 13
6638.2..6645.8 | 12.7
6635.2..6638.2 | 12.9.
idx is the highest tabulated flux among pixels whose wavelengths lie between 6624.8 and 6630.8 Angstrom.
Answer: 13.13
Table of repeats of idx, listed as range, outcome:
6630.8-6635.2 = 12.98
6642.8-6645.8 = 12.72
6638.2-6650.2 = 12.84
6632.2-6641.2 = 12.95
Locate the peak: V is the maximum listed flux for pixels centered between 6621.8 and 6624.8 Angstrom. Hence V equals 13.05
